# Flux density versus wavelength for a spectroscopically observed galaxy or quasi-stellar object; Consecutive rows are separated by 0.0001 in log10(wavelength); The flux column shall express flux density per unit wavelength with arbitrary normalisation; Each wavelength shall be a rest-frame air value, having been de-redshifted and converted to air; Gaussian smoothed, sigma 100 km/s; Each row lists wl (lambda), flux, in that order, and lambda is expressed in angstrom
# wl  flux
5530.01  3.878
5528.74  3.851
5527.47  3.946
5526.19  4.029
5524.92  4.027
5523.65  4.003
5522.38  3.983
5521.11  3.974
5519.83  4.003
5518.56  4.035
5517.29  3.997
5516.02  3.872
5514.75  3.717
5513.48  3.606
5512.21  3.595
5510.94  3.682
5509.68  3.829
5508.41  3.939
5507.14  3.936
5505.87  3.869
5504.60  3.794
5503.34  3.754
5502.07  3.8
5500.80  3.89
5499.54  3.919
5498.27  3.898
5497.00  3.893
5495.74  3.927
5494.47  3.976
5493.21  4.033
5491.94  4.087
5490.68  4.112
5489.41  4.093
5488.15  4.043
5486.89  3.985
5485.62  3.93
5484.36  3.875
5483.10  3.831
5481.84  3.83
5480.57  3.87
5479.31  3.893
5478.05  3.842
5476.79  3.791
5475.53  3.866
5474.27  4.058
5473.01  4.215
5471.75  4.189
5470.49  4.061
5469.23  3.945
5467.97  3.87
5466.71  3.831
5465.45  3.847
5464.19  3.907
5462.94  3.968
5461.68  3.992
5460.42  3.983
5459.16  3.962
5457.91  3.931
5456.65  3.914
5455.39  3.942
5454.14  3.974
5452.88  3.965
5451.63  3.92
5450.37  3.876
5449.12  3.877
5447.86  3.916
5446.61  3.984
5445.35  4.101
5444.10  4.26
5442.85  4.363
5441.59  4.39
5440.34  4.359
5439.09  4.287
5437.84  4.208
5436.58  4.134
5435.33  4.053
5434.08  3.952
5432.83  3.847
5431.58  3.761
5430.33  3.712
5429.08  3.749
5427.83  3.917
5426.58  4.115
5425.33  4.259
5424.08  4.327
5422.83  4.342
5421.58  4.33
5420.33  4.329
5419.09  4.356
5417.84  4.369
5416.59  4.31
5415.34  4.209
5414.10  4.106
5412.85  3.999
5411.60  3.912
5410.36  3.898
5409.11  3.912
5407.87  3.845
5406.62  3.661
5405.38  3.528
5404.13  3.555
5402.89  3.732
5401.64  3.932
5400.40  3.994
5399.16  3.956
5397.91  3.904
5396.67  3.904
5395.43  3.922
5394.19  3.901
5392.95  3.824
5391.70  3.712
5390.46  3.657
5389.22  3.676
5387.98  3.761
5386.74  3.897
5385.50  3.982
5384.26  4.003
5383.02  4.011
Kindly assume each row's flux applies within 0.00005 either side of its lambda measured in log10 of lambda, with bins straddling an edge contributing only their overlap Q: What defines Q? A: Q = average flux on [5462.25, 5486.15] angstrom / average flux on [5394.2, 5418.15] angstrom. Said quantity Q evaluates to 1.00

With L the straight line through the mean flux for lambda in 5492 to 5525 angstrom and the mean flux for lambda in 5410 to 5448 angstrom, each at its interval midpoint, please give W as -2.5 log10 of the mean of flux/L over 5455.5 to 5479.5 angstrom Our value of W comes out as 0.02 mag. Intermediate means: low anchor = 4.13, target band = 3.95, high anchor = 3.88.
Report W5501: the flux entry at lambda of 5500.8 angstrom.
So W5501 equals 3.89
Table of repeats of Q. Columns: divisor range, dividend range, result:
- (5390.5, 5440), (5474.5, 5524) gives 0.98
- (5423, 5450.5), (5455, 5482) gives 0.97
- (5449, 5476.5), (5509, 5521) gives 0.97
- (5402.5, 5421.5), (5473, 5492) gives 0.99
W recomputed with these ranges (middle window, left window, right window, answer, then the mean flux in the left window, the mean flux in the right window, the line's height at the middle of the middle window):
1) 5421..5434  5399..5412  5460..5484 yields -0.05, 3.81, 3.94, 3.85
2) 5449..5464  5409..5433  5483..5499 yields 0.02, 4.1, 3.98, 4.04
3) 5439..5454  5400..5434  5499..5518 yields -0.04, 4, 3.82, 3.94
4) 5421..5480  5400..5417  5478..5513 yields -0.03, 3.89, 3.9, 3.9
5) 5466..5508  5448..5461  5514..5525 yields 0.00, 3.93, 3.95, 3.94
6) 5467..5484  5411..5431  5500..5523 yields 0.01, 4.14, 3.85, 3.97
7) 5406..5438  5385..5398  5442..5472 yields -0.04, 3.83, 3.98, 3.9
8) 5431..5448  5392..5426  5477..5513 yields -0.04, 4.01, 3.9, 3.97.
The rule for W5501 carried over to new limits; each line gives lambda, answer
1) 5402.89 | 3.732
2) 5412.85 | 3.999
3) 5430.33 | 3.712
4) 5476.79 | 3.791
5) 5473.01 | 4.215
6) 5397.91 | 3.904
